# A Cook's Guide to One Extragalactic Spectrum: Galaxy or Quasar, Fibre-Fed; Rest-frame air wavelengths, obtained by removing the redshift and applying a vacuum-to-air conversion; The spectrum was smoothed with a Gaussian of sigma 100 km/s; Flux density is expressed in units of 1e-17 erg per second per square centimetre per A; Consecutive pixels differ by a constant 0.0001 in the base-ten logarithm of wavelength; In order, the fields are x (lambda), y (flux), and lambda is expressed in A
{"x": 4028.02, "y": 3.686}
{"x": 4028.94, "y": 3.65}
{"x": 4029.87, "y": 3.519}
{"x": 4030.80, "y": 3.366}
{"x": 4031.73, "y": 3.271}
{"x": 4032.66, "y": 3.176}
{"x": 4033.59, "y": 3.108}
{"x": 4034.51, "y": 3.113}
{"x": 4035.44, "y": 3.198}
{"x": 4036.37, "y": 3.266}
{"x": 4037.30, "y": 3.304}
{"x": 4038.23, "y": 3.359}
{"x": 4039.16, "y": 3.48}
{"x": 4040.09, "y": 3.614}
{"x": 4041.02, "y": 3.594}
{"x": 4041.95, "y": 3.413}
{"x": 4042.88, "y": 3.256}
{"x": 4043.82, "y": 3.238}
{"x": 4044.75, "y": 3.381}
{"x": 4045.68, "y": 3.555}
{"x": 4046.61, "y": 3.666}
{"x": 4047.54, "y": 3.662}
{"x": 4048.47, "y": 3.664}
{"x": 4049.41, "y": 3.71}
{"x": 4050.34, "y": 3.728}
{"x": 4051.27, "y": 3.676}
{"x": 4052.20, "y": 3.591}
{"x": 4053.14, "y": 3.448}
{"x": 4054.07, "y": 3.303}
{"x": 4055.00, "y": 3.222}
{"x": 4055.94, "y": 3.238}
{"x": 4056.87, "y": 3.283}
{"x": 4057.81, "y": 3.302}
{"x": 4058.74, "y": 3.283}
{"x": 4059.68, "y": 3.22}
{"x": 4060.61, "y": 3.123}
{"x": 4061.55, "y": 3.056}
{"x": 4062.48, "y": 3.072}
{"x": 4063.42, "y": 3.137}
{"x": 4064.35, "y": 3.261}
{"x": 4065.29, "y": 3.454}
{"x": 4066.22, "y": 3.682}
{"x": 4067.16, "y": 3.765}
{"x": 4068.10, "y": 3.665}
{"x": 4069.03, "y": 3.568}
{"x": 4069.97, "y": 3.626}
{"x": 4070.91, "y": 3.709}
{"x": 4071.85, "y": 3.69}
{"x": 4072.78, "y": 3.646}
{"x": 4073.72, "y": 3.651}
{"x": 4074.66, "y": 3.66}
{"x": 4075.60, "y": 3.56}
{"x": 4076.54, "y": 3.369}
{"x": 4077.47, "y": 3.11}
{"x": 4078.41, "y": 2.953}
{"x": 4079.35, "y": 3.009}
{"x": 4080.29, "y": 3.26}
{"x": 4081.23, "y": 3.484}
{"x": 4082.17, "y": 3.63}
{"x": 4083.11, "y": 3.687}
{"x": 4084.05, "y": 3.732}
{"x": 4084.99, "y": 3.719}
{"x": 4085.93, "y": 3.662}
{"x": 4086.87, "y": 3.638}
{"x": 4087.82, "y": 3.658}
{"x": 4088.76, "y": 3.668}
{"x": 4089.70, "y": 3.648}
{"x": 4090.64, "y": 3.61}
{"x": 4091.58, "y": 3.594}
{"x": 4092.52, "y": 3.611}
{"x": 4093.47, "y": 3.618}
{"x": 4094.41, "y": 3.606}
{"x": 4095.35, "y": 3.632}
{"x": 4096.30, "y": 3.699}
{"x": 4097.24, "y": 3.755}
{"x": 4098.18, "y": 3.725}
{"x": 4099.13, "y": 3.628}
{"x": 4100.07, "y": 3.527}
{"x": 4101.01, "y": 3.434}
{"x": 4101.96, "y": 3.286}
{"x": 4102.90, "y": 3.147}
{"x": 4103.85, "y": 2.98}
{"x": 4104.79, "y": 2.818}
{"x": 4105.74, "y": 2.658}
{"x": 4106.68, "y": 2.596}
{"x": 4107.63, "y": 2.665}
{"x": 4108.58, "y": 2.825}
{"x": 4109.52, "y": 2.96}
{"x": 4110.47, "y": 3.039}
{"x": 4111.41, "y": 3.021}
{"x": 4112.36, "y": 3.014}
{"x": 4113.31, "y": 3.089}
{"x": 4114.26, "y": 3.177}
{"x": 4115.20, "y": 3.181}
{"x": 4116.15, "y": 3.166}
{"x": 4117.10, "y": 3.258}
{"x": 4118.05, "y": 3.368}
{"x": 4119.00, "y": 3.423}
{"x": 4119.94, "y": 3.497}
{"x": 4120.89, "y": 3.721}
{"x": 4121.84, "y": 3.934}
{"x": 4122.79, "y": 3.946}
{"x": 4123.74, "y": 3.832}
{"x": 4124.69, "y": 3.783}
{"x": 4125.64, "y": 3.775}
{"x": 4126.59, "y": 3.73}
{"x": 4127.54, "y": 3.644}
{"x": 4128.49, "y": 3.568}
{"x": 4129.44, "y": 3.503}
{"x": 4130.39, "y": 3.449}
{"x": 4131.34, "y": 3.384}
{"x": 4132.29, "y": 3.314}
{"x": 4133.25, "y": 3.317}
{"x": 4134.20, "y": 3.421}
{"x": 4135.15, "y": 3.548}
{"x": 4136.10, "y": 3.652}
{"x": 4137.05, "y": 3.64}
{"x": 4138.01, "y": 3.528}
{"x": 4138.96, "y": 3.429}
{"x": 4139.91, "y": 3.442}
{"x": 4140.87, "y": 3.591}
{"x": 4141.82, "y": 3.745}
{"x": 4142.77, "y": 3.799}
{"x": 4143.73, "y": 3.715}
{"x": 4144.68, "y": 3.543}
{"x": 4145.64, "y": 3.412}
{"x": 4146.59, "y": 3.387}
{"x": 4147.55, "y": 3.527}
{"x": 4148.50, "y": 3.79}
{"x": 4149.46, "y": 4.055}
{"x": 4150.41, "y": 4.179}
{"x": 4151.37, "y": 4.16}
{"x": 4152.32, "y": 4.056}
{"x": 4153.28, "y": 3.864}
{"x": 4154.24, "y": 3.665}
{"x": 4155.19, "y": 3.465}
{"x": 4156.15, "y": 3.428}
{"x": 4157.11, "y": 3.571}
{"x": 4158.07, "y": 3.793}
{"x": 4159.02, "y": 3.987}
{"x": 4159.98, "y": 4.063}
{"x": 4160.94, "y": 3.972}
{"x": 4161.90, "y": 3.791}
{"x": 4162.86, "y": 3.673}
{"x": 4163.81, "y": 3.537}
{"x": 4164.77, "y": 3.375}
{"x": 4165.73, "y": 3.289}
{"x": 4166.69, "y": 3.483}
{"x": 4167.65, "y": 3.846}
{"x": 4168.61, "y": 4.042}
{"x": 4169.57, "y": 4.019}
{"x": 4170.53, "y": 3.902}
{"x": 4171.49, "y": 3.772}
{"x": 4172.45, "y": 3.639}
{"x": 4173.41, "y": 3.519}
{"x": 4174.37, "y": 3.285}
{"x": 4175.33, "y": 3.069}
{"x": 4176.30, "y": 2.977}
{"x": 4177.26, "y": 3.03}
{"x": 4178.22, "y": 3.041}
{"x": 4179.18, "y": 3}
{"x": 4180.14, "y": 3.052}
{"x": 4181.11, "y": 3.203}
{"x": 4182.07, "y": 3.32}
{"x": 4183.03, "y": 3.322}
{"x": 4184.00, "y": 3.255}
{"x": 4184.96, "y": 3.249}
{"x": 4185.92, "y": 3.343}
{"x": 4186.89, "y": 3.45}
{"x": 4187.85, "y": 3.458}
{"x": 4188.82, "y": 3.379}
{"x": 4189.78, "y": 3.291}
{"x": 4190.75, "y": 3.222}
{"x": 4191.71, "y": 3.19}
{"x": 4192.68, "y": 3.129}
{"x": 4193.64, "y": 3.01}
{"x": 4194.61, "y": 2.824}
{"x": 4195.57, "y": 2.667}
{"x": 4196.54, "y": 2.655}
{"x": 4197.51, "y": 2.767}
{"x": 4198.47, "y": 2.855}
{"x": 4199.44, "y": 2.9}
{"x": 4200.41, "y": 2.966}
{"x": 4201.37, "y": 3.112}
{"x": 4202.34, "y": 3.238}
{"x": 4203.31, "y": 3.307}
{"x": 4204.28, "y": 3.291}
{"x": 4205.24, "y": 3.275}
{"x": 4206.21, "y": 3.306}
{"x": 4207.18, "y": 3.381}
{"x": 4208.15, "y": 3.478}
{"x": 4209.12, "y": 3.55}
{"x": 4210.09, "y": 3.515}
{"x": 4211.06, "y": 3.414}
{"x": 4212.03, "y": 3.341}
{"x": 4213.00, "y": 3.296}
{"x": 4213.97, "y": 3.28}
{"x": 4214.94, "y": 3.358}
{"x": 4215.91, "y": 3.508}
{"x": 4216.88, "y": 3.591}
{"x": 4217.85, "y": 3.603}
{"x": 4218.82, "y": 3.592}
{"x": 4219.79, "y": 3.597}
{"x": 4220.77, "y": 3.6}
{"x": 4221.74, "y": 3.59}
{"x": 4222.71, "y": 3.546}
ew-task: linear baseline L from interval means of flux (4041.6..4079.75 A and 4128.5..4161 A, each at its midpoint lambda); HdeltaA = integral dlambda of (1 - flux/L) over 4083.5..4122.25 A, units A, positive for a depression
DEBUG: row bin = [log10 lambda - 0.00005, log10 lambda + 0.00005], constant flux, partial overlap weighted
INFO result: 1.9 A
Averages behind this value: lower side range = 3.43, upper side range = 3.65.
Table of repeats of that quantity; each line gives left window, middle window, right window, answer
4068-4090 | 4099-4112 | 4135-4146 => 2.0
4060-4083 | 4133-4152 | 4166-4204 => -1.9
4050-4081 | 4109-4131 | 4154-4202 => -0.4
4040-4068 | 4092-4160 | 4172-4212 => -4.0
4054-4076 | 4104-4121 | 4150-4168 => 2.5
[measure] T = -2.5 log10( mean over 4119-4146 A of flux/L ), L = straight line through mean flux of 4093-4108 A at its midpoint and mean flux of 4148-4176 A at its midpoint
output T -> -0.02 mag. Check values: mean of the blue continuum 3.3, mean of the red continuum 3.73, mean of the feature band 3.6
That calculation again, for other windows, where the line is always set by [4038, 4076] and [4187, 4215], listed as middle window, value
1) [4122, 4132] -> -0.10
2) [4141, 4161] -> -0.15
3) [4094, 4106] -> 0.00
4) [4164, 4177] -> -0.09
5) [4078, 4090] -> -0.03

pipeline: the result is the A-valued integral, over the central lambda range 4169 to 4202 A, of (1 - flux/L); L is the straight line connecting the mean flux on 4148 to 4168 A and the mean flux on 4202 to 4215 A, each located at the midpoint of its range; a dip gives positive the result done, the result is 3.2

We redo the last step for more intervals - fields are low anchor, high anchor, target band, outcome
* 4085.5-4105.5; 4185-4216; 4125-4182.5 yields -4.1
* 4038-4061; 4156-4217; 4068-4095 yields -1.0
